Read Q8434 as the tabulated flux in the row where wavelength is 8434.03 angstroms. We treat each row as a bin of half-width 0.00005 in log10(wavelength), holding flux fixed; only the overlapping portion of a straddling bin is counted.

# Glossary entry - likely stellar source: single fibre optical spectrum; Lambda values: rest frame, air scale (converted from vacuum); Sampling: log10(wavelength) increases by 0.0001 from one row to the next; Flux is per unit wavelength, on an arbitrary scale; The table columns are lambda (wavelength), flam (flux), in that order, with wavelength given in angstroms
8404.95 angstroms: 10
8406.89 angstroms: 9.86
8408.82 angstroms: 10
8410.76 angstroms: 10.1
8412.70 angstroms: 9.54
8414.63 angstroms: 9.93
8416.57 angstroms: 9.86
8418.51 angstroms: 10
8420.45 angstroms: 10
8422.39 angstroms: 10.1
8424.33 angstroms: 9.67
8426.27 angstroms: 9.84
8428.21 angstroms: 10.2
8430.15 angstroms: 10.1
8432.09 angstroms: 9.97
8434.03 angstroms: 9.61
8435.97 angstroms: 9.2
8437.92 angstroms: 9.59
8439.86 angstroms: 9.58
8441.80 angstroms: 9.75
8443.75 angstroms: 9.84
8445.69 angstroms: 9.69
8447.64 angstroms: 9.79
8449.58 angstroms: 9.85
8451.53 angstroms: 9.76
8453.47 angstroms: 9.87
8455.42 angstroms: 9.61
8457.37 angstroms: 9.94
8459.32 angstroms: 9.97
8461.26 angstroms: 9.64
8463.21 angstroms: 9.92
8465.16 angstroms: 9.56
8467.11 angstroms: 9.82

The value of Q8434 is 9.61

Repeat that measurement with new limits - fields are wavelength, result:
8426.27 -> 9.84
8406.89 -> 9.86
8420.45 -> 10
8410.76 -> 10.1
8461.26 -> 9.64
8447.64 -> 9.79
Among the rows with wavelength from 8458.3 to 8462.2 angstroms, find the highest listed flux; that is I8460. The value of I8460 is 9.97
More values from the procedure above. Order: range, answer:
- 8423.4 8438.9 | 10.2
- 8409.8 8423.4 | 10.1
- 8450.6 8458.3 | 9.94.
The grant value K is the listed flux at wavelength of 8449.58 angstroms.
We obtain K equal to 9.85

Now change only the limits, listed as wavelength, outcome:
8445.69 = 9.69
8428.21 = 10.2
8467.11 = 9.82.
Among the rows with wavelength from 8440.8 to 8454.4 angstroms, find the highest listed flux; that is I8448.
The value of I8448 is 9.87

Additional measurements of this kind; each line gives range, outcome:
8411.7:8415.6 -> 9.93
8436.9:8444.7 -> 9.84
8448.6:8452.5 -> 9.85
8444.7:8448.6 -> 9.79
